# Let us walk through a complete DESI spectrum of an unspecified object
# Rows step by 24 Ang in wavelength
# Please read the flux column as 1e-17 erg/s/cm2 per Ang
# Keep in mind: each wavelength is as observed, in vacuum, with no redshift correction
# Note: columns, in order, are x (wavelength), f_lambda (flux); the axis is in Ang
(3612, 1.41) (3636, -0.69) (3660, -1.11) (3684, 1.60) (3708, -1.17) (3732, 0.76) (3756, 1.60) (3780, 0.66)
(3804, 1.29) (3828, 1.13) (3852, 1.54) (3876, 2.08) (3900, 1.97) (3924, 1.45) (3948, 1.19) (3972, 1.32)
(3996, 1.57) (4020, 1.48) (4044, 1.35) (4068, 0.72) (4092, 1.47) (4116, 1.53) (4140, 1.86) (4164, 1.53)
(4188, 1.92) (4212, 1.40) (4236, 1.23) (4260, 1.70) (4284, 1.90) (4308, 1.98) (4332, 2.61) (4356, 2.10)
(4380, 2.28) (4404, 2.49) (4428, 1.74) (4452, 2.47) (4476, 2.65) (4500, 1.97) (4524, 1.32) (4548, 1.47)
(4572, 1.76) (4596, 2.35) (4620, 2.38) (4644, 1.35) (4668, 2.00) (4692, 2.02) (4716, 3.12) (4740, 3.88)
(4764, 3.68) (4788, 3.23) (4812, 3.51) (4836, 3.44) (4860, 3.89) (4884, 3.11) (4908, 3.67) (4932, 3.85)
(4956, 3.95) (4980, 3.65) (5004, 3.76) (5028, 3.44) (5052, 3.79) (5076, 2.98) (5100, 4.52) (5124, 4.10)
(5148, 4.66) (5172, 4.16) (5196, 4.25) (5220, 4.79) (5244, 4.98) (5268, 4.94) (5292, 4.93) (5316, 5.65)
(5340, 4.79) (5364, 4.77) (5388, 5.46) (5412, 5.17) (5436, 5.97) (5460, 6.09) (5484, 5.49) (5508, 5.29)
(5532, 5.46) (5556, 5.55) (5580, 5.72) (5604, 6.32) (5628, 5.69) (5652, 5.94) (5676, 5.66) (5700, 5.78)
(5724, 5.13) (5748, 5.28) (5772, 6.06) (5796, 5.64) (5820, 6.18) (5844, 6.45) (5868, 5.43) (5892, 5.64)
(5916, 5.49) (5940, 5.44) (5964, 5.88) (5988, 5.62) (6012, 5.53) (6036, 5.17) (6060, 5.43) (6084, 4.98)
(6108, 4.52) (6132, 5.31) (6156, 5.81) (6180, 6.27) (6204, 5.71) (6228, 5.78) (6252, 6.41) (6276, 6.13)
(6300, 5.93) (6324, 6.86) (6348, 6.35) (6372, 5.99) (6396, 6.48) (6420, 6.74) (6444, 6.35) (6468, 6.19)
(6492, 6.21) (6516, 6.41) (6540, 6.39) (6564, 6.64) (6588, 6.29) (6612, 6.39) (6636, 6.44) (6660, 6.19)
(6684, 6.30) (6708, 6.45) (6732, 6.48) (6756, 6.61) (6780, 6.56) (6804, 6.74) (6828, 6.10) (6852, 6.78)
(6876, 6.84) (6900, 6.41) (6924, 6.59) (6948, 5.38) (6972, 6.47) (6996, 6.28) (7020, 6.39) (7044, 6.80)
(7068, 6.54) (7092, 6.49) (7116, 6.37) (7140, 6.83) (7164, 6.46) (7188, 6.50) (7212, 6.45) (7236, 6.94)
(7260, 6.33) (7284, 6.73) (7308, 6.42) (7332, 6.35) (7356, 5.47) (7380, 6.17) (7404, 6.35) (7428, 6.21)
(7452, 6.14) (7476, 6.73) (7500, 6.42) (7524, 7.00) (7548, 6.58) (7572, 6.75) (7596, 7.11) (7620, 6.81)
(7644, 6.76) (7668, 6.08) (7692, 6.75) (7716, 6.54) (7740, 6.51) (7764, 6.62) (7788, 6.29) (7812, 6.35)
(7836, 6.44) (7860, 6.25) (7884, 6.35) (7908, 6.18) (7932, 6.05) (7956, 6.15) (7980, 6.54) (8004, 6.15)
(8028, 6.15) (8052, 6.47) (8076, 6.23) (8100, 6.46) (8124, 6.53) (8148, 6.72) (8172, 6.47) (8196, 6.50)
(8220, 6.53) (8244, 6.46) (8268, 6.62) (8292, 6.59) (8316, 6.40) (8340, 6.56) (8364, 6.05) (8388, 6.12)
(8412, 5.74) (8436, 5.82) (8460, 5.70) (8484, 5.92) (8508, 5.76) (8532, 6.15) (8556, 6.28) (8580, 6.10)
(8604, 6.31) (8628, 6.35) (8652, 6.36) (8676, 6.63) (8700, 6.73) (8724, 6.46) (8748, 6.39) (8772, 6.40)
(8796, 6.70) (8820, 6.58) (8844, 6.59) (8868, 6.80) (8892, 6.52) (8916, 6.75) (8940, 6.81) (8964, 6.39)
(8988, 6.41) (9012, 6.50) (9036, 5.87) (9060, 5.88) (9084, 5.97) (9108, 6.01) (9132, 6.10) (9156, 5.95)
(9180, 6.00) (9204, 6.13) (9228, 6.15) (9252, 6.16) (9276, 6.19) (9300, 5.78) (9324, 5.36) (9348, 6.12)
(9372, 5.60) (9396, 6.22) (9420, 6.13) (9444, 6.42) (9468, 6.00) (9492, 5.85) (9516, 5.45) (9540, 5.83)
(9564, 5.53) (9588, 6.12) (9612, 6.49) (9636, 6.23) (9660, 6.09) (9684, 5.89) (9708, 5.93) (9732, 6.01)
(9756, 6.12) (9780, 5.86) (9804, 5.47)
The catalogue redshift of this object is 0.18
